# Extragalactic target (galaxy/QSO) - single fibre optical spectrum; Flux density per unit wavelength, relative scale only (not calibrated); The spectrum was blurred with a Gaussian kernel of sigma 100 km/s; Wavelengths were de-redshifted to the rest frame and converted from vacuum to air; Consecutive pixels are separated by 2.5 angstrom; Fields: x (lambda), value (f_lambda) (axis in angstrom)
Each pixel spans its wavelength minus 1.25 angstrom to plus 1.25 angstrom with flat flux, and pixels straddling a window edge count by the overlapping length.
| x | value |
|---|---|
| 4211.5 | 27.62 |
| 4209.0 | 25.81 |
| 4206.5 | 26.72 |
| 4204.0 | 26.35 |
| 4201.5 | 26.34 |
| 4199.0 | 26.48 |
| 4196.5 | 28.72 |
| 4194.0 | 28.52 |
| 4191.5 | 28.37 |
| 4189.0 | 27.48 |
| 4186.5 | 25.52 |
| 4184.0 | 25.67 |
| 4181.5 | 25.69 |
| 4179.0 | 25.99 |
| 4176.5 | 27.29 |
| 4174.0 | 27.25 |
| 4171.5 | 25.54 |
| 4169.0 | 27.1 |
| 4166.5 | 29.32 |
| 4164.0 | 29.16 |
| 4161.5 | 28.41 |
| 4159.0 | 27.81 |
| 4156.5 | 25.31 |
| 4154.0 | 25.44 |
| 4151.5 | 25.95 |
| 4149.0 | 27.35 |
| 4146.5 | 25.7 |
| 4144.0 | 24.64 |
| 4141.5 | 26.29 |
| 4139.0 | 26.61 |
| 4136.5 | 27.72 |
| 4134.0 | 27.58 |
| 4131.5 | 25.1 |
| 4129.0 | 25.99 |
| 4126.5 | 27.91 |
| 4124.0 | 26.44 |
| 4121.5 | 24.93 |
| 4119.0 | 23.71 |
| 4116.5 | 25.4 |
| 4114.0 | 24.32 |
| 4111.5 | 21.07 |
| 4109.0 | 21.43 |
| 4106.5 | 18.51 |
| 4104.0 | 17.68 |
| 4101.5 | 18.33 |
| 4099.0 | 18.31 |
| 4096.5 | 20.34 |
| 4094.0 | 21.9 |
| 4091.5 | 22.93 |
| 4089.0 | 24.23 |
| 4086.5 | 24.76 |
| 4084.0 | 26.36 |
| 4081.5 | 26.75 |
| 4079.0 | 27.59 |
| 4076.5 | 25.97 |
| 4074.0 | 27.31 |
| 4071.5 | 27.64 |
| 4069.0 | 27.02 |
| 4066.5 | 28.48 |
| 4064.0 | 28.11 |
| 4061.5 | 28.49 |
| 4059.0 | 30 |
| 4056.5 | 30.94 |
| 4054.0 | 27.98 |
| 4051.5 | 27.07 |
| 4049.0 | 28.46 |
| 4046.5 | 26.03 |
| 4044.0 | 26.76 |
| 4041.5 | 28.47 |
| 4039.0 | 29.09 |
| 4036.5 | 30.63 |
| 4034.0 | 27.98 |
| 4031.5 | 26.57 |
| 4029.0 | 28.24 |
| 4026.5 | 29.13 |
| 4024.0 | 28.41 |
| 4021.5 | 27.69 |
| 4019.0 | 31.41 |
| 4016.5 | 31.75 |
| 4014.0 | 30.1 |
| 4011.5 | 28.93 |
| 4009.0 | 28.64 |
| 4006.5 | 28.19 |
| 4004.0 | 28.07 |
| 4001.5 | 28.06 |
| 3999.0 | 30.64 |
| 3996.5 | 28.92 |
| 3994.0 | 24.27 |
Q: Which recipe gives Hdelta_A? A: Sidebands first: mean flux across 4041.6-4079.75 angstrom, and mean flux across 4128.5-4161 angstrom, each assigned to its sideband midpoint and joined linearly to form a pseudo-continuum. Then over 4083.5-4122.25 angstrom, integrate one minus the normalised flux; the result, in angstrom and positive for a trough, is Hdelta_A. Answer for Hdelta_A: 7.3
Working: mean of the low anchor 27.9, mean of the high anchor 26.3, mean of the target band 22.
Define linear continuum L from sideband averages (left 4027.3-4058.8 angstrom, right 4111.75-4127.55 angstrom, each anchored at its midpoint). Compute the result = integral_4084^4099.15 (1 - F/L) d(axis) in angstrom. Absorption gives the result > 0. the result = 2.1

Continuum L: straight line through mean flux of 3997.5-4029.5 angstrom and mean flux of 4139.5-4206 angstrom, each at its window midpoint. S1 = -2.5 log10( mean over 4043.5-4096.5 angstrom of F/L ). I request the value 0.06 mag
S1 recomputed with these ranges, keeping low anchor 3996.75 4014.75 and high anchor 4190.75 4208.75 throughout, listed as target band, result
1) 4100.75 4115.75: 0.34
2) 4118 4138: 0.07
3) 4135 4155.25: 0.06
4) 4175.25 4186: 0.05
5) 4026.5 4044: 0.01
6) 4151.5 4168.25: 0.01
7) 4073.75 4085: 0.06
